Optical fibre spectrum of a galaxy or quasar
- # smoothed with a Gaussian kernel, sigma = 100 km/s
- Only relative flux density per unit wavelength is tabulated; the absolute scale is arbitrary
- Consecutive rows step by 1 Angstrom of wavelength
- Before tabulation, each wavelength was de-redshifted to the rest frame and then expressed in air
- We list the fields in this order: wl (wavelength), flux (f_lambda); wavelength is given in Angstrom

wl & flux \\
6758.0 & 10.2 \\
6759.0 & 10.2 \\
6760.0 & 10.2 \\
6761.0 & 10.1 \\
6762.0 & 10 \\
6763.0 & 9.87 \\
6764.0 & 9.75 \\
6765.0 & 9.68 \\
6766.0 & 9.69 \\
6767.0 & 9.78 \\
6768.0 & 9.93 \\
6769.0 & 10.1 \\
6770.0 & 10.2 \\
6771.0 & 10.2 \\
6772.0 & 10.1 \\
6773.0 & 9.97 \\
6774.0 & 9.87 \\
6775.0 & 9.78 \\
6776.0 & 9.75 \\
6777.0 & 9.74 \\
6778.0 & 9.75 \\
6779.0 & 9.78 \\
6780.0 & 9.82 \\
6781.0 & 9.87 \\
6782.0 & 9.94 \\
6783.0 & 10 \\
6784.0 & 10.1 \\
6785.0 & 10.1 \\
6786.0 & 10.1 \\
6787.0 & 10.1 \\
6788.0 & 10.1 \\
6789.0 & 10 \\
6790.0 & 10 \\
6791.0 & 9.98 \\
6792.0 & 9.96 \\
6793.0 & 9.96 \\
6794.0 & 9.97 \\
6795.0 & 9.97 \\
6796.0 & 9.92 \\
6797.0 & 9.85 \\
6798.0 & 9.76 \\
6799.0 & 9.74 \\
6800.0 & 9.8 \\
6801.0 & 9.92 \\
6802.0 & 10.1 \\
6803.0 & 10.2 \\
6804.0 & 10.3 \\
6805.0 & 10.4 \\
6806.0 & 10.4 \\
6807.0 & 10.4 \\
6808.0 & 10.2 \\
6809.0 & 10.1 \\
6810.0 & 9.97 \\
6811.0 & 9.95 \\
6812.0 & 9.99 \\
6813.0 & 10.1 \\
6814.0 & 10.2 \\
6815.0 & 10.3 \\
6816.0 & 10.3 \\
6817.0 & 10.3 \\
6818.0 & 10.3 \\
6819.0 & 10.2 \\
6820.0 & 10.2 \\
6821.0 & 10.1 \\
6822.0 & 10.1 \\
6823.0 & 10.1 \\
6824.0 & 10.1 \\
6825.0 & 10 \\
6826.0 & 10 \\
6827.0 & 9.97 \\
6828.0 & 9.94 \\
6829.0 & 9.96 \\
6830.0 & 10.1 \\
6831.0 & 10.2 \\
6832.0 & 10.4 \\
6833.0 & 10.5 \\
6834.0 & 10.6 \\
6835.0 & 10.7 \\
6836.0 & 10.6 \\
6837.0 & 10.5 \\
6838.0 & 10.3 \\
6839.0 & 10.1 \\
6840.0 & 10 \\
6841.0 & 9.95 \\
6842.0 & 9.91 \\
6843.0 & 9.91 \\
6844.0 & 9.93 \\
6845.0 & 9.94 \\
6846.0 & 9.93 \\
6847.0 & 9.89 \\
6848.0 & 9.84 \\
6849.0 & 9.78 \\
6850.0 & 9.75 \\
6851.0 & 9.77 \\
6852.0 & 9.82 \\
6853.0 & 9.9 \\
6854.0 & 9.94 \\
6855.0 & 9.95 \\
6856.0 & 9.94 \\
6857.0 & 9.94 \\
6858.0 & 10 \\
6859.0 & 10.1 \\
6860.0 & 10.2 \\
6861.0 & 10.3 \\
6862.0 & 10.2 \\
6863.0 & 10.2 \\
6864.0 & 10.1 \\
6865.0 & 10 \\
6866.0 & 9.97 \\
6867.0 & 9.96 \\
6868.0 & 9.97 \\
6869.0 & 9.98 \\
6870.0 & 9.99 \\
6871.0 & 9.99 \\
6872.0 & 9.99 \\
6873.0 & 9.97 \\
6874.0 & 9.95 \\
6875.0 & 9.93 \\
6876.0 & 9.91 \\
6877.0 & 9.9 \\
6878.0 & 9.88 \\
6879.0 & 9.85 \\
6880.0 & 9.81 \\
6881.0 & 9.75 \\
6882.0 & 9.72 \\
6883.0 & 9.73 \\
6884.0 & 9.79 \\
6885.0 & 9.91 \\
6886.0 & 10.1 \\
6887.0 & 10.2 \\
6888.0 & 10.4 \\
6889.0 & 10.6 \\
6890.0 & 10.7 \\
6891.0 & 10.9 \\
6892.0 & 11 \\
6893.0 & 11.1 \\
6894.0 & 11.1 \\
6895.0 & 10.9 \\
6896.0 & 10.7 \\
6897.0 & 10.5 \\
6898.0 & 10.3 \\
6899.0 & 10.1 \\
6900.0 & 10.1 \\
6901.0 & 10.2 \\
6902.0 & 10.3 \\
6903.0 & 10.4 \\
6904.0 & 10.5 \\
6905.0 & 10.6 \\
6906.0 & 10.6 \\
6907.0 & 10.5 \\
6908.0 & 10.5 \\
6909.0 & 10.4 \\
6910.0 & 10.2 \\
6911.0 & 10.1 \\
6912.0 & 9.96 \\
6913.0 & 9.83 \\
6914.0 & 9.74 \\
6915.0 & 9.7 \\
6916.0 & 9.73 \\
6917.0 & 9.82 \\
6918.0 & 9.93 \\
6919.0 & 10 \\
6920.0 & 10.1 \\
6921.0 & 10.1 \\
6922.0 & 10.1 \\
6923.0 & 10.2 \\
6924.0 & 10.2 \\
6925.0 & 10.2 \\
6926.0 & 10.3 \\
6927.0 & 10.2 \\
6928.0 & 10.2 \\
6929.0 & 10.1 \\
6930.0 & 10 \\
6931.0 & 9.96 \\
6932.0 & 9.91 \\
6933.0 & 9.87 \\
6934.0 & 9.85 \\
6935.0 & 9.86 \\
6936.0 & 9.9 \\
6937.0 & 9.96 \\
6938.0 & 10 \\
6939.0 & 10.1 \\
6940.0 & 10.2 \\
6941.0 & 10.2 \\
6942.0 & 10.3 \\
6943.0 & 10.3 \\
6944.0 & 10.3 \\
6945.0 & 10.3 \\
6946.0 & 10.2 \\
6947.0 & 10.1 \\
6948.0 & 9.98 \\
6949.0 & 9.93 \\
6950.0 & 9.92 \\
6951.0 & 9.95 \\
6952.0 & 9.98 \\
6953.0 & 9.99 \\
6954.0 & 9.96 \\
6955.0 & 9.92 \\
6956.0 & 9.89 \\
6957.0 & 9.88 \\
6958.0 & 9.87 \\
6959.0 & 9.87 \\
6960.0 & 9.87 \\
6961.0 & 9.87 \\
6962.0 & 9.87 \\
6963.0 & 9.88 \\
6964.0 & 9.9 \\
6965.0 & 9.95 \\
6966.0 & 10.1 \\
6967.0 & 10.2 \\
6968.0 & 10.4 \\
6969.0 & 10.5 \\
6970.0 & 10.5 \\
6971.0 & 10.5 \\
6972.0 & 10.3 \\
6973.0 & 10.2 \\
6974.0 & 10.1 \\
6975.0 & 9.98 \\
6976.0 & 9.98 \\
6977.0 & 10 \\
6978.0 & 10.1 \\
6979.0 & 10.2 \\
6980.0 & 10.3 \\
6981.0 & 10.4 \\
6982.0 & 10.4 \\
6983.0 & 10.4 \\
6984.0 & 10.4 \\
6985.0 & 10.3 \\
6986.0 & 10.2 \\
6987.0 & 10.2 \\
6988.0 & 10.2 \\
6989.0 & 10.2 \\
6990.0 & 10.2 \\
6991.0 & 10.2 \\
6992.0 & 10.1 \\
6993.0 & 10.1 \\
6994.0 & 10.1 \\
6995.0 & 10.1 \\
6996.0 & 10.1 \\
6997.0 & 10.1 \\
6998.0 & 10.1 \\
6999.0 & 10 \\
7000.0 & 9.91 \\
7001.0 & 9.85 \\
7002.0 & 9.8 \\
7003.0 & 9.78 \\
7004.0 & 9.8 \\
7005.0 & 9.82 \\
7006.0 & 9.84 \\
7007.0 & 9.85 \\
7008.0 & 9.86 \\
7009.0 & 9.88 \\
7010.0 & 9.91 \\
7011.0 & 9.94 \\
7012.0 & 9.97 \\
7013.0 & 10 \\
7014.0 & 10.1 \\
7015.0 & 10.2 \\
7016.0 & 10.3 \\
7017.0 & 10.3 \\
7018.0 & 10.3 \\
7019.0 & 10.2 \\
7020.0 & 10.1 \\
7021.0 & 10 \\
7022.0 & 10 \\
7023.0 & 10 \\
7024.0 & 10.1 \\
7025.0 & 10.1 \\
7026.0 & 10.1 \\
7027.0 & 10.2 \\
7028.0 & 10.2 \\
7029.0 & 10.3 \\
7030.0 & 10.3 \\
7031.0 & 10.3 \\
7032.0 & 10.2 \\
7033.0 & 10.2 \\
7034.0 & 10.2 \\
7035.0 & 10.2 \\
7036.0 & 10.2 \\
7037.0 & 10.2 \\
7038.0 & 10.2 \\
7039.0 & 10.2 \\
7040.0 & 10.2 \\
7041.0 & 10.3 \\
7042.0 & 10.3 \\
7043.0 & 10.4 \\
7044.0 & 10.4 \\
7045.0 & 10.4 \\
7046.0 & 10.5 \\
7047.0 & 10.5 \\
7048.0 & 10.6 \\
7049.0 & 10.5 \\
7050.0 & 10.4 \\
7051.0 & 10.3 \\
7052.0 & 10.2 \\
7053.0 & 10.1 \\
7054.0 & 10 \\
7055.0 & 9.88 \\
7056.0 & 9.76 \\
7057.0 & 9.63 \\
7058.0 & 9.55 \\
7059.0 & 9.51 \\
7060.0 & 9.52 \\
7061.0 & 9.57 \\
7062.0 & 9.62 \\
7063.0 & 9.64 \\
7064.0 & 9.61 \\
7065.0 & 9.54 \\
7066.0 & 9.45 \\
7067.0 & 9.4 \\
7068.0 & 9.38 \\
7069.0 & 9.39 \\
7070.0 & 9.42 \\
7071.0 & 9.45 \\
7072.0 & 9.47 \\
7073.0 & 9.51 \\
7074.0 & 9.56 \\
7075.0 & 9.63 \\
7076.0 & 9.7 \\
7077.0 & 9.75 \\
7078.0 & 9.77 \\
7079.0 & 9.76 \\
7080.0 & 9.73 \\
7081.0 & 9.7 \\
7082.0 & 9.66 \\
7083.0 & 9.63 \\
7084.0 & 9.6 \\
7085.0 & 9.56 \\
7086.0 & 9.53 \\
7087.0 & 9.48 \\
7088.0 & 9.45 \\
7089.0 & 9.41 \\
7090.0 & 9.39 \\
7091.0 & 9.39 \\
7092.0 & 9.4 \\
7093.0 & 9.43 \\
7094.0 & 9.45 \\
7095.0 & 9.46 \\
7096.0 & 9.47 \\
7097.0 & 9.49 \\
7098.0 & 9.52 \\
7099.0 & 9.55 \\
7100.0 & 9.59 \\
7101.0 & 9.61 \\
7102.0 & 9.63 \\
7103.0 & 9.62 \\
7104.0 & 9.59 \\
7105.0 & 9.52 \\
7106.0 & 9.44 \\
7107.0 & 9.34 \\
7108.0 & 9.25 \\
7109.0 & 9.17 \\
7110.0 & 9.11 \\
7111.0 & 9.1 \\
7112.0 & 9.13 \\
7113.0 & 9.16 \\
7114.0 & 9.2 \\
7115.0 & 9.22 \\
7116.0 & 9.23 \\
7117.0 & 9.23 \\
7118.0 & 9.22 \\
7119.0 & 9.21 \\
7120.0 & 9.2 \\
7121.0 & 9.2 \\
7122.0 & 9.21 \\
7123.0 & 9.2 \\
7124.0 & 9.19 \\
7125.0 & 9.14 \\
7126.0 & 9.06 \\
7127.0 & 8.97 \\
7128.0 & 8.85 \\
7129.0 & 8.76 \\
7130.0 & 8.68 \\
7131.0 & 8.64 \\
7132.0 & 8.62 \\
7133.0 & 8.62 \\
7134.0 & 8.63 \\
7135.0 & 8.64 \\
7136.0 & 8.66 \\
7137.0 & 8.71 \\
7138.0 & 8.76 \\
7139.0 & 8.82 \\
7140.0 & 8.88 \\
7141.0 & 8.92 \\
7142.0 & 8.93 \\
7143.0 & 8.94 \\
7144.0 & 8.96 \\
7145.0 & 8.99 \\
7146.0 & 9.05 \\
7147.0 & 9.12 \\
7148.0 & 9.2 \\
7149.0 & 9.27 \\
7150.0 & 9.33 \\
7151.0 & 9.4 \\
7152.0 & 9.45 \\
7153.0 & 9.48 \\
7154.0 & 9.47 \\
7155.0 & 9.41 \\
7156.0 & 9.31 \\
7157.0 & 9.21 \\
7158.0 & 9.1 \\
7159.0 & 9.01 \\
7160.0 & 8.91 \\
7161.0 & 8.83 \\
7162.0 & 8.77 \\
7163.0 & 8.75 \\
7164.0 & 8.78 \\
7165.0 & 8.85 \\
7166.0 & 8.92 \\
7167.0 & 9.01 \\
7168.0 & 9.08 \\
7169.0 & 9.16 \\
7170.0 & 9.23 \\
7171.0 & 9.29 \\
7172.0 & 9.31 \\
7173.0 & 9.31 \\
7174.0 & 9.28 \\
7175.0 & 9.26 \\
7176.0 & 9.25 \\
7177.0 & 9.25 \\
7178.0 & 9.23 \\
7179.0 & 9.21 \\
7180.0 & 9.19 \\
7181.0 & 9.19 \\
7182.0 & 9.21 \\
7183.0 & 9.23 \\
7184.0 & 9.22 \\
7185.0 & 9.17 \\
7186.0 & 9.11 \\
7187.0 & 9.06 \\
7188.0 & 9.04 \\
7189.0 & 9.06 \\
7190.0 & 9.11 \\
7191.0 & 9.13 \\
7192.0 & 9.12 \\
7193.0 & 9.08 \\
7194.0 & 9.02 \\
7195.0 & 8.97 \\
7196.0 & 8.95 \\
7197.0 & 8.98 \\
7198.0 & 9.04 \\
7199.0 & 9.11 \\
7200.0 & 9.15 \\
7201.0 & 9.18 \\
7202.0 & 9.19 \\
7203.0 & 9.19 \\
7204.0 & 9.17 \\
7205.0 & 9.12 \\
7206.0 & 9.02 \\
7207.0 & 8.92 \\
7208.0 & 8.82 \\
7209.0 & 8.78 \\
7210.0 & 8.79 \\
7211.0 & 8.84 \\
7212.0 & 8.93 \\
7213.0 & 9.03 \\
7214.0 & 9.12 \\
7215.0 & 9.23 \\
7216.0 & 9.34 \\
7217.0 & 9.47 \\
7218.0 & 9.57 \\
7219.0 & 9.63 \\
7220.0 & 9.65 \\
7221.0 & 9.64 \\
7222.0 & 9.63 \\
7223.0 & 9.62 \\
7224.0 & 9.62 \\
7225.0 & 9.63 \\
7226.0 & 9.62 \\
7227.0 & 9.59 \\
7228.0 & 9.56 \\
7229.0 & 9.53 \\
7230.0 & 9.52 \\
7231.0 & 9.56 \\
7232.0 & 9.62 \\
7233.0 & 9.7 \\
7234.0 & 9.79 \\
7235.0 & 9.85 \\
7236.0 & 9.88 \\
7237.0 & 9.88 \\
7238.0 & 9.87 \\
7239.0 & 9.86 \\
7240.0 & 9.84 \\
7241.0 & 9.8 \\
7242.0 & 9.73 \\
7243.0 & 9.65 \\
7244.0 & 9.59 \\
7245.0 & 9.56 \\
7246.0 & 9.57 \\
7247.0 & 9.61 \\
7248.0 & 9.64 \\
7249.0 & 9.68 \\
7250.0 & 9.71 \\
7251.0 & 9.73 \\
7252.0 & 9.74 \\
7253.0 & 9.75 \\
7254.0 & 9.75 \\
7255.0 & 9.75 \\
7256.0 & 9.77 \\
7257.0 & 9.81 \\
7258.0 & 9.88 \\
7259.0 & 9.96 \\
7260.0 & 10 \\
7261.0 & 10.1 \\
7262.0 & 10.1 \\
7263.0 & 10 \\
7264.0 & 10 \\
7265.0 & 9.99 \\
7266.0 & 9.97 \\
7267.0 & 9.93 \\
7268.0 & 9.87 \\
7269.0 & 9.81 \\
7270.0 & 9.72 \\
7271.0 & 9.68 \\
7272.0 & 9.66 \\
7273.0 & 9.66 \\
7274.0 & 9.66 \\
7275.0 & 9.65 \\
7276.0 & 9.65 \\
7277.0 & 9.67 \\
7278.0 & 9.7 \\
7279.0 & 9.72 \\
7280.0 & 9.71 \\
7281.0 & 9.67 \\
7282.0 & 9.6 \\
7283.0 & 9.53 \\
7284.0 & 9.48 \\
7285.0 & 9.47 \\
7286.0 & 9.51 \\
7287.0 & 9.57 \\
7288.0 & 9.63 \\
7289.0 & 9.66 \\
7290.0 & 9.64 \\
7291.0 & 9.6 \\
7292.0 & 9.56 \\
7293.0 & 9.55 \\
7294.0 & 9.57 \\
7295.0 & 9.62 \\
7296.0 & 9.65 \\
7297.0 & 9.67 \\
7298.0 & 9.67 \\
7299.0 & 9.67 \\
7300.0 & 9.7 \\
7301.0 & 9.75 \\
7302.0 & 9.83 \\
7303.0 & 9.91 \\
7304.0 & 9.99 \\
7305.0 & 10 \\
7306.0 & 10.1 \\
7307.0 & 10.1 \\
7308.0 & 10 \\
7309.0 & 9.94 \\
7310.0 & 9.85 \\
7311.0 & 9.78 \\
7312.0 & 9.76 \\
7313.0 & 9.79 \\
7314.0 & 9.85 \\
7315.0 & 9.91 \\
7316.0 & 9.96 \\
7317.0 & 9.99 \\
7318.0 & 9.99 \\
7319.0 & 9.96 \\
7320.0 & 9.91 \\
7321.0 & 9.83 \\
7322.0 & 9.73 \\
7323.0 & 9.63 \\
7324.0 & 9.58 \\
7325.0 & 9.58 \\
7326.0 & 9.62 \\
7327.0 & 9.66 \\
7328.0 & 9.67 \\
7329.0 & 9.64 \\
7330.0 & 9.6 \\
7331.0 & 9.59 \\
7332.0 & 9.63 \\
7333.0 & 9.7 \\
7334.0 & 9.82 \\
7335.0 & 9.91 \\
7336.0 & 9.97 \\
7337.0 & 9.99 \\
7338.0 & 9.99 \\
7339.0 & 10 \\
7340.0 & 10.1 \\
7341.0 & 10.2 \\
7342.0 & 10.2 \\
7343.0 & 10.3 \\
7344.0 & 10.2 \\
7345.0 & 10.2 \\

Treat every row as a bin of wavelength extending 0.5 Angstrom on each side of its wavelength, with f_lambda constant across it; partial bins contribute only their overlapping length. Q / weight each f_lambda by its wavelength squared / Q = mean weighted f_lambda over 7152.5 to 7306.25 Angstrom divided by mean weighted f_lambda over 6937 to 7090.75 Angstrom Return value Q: 1.0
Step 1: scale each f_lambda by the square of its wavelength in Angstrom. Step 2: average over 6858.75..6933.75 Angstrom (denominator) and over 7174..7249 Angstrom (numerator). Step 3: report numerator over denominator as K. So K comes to 1.0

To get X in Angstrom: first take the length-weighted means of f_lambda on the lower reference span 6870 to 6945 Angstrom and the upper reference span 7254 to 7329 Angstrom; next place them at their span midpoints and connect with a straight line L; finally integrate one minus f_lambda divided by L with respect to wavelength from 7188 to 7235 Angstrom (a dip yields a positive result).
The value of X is 2.8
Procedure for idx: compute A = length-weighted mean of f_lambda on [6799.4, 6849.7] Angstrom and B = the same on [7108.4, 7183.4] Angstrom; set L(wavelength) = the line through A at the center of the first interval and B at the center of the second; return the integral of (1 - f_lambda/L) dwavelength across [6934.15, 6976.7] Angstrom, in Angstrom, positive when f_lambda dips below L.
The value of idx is -1.6 Angstrom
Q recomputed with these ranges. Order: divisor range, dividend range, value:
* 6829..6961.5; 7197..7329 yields 1.06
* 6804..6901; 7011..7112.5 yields 1.03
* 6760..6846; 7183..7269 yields 1.06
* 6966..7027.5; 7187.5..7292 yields 1.01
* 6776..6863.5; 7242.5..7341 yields 1.11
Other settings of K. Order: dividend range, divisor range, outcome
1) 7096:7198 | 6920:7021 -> 0.95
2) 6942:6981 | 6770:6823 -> 1.05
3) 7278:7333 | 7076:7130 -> 1.10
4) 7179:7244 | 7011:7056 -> 0.96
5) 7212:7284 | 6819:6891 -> 1.08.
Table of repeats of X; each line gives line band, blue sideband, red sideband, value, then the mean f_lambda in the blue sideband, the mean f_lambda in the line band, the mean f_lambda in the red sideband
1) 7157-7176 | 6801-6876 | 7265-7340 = 1.5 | 10.1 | 9.06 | 9.76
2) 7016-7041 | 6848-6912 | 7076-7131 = -1.4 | 10.2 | 10.2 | 9.36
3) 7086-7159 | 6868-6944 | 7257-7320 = 5.6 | 10.2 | 9.19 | 9.78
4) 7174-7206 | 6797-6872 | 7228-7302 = 2.1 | 10.1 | 9.14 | 9.72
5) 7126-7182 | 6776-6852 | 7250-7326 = 4.7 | 10.1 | 9.04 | 9.77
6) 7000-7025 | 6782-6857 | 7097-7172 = -1.3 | 10.1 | 10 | 9.11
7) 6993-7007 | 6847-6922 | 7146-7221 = -0.3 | 10.1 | 9.95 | 9.15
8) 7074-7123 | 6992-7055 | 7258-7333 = 2.9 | 10.1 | 9.44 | 9.76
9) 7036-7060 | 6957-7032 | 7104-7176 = -1.1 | 10.1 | 10.2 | 9.08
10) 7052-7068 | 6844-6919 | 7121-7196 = -0.4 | 10.1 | 9.66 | 9.06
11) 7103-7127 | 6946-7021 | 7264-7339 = 1.7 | 10.1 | 9.23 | 9.75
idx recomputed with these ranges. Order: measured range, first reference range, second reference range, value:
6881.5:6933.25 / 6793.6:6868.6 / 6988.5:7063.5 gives -0.8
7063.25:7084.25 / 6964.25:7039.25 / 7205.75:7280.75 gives 0.9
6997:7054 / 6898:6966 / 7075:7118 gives -2.5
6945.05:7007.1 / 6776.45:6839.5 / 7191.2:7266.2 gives -1.3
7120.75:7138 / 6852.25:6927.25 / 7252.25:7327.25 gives 1.9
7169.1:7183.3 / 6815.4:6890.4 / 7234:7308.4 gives 0.8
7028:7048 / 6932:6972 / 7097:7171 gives -1.4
